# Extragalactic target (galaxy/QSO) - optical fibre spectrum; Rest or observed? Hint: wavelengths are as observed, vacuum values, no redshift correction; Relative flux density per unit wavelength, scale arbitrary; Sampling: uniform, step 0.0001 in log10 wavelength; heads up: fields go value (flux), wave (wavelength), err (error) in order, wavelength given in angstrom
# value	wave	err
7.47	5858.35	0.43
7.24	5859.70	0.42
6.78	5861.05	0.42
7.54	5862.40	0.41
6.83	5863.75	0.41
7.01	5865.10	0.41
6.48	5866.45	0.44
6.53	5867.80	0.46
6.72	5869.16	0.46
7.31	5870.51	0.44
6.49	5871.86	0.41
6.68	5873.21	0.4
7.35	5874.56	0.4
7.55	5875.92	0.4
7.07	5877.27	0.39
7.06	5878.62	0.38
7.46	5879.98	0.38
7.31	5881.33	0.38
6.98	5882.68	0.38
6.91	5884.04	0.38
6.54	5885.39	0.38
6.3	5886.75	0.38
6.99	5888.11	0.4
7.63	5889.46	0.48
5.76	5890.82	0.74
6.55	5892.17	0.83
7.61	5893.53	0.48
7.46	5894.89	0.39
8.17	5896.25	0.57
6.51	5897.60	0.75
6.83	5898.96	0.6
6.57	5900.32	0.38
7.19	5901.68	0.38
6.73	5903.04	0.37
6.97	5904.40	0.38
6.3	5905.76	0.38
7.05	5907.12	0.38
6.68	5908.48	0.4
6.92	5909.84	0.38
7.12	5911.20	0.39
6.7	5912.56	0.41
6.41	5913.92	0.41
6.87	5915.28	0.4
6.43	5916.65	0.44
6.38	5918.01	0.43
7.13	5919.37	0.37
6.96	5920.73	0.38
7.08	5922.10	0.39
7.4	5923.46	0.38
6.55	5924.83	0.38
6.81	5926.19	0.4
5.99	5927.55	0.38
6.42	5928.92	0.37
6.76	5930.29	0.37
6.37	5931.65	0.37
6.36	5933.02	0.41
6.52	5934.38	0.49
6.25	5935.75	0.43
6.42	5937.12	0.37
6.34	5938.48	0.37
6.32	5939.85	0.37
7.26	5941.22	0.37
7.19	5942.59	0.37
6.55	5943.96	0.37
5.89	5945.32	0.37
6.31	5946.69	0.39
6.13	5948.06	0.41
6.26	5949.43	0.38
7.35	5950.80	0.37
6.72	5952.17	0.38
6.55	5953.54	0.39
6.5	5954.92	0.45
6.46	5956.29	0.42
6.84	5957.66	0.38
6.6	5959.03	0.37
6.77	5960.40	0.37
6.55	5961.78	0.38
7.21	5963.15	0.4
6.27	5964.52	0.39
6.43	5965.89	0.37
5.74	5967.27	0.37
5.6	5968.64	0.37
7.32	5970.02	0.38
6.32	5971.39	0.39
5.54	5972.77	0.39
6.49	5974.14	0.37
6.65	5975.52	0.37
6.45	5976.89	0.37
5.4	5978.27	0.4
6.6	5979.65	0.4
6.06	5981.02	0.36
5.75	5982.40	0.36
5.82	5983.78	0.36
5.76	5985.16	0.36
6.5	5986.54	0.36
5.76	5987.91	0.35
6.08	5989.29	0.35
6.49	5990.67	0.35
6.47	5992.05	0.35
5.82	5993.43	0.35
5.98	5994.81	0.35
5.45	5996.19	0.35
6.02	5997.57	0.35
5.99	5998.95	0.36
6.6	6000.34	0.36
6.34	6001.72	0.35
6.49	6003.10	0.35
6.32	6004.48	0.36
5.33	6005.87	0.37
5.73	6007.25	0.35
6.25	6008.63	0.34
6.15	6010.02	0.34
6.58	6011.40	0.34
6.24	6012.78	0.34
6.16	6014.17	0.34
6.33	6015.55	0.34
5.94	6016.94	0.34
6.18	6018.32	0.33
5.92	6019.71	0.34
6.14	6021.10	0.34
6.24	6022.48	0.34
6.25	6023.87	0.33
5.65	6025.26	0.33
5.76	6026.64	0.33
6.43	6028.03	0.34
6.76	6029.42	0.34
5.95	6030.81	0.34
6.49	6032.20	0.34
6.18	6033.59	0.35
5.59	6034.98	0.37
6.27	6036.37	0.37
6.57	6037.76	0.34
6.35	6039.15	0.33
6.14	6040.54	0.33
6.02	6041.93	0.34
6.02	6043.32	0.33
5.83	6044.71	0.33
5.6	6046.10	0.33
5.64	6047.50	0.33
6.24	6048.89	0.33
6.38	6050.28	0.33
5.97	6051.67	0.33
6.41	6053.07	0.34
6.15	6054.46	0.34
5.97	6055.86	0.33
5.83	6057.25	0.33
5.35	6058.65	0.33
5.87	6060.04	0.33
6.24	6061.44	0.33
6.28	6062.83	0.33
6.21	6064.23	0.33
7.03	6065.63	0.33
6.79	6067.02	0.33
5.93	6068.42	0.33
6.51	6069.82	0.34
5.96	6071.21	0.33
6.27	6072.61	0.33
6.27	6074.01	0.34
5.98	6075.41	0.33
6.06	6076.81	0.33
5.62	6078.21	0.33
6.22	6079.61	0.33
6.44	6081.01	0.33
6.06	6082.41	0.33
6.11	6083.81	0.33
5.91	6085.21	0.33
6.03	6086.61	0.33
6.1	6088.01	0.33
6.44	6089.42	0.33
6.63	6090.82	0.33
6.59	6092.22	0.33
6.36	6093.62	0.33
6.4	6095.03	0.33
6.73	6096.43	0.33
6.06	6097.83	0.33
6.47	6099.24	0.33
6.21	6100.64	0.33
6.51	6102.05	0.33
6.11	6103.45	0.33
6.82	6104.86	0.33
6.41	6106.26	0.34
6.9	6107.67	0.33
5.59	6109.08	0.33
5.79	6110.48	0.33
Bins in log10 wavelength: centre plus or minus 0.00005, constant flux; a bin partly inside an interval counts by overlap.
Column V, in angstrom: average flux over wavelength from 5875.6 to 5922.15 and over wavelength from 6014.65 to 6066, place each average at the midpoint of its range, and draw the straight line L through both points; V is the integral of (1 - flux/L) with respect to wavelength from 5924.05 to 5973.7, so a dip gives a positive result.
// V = 1.1 angstrom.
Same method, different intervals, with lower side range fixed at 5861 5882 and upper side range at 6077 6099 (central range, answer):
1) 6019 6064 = 2.3 angstrom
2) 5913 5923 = 0.1 angstrom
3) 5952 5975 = 0.8 angstrom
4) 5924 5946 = 0.9 angstrom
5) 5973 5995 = 1.6 angstrom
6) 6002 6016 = 0.8 angstrom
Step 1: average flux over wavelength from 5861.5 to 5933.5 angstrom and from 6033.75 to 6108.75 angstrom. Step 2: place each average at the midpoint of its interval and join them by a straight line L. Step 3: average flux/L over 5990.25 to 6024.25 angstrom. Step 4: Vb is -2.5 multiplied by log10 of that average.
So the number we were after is 0.05 mag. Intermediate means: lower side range 6.86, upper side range 6.2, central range 6.13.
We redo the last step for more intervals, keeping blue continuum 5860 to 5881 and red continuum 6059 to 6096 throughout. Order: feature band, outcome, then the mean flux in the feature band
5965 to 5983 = 0.074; 6.18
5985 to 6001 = 0.080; 6.09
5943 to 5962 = 0.025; 6.54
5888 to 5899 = -0.025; 7.08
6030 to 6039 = 0.036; 6.19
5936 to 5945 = 0.018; 6.63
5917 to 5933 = 0.017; 6.69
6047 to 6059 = 0.055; 6.02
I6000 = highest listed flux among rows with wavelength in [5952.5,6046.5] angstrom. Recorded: 7.32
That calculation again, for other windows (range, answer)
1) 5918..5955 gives 7.4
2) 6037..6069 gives 7.03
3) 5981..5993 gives 6.5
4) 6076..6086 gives 6.44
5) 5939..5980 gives 7.35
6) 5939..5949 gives 7.26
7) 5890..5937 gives 8.17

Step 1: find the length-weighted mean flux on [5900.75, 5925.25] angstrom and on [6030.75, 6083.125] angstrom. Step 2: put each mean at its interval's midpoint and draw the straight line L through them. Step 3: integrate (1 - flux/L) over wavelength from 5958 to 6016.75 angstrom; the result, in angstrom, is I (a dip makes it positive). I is 2.39 angstrom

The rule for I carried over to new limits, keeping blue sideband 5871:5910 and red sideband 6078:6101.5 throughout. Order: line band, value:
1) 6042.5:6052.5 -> 0.7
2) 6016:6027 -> 0.8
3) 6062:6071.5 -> -0.1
